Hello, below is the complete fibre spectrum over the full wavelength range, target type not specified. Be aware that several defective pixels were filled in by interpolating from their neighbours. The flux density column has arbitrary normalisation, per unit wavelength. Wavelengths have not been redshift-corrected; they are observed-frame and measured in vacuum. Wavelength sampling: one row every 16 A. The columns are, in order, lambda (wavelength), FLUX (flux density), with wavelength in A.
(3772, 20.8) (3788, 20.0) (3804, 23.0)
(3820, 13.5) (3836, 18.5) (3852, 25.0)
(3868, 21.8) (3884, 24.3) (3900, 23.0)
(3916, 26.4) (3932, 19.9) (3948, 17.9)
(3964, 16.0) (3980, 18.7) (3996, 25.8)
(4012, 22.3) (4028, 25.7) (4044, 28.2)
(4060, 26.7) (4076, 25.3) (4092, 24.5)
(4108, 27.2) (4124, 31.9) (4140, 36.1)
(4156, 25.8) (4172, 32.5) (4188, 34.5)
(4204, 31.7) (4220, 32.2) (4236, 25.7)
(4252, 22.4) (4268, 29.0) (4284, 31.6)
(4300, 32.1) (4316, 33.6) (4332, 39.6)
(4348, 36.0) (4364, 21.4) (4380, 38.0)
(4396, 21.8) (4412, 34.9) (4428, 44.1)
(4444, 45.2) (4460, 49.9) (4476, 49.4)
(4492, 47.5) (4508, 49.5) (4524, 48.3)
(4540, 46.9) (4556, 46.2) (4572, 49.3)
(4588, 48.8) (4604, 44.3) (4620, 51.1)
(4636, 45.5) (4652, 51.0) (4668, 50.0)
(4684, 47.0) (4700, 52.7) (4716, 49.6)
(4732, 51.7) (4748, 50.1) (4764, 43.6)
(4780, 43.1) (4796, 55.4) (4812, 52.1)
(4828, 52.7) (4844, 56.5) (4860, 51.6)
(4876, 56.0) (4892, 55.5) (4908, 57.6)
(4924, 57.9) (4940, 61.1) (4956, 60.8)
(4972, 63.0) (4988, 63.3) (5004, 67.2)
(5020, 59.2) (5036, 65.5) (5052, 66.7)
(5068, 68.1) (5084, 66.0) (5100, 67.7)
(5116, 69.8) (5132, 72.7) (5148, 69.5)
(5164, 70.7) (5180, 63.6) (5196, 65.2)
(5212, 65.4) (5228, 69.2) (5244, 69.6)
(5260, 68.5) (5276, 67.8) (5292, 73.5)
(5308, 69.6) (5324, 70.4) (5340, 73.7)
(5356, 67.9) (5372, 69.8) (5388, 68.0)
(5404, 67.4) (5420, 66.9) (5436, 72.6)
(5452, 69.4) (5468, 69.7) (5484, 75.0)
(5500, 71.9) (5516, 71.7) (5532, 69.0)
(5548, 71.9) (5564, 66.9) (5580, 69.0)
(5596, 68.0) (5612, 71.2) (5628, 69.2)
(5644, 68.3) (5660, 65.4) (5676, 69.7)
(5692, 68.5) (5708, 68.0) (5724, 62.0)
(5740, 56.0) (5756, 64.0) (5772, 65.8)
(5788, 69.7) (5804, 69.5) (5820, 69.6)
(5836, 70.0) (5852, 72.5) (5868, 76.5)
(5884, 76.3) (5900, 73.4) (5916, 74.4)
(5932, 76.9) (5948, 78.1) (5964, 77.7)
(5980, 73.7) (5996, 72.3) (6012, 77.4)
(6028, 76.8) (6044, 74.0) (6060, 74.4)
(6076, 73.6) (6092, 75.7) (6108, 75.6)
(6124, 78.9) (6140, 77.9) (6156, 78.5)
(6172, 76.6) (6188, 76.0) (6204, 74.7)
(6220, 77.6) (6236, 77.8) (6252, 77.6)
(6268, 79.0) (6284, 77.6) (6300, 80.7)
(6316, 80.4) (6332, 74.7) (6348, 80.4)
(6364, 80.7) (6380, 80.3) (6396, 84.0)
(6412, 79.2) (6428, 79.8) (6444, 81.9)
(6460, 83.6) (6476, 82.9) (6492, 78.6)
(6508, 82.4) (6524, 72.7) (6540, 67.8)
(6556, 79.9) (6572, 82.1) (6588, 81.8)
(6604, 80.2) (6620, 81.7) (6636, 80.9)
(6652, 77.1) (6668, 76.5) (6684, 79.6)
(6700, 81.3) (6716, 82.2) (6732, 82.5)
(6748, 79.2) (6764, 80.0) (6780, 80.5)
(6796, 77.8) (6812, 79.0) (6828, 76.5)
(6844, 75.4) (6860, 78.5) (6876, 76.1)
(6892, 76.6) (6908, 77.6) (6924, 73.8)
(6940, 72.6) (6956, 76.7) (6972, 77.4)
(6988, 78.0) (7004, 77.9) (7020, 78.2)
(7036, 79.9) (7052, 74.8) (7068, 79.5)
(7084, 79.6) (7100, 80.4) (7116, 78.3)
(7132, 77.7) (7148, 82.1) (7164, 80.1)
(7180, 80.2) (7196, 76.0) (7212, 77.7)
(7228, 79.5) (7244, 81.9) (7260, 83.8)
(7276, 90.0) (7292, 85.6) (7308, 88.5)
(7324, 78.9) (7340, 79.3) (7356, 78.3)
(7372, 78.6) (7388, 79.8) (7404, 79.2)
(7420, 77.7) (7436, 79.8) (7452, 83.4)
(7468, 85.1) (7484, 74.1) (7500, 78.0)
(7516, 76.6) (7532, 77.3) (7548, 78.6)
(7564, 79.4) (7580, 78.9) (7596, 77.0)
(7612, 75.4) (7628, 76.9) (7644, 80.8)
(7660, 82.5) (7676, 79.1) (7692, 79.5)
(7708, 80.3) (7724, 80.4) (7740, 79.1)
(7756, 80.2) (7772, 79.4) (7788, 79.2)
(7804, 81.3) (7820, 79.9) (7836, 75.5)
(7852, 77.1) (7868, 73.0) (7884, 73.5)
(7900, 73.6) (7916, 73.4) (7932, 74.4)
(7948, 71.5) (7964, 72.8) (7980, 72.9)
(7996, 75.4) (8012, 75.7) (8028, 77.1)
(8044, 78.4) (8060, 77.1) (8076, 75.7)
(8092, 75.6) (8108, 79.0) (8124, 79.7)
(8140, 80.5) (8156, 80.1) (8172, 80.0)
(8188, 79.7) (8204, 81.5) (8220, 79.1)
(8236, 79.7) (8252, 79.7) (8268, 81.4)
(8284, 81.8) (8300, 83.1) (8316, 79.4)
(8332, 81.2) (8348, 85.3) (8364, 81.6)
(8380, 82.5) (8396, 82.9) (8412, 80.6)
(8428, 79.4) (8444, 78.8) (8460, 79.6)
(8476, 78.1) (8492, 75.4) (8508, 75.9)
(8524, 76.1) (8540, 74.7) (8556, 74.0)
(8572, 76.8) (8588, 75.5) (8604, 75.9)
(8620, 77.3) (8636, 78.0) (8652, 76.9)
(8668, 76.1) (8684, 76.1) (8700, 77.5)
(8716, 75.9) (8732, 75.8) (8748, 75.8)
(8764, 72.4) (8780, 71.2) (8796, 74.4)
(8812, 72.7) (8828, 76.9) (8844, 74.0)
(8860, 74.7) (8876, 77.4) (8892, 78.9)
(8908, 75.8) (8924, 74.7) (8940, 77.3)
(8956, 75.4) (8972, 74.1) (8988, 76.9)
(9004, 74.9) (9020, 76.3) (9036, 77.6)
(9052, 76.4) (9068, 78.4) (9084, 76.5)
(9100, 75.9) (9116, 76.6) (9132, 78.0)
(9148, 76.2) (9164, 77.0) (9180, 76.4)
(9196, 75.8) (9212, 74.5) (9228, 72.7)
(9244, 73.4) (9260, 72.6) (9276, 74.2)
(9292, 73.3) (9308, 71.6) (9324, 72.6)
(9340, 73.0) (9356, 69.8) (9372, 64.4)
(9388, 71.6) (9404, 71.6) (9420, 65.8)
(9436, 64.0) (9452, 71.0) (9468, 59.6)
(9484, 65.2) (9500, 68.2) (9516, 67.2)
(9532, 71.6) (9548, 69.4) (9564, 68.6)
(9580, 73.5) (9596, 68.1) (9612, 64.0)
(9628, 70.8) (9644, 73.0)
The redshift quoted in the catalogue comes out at 0.11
